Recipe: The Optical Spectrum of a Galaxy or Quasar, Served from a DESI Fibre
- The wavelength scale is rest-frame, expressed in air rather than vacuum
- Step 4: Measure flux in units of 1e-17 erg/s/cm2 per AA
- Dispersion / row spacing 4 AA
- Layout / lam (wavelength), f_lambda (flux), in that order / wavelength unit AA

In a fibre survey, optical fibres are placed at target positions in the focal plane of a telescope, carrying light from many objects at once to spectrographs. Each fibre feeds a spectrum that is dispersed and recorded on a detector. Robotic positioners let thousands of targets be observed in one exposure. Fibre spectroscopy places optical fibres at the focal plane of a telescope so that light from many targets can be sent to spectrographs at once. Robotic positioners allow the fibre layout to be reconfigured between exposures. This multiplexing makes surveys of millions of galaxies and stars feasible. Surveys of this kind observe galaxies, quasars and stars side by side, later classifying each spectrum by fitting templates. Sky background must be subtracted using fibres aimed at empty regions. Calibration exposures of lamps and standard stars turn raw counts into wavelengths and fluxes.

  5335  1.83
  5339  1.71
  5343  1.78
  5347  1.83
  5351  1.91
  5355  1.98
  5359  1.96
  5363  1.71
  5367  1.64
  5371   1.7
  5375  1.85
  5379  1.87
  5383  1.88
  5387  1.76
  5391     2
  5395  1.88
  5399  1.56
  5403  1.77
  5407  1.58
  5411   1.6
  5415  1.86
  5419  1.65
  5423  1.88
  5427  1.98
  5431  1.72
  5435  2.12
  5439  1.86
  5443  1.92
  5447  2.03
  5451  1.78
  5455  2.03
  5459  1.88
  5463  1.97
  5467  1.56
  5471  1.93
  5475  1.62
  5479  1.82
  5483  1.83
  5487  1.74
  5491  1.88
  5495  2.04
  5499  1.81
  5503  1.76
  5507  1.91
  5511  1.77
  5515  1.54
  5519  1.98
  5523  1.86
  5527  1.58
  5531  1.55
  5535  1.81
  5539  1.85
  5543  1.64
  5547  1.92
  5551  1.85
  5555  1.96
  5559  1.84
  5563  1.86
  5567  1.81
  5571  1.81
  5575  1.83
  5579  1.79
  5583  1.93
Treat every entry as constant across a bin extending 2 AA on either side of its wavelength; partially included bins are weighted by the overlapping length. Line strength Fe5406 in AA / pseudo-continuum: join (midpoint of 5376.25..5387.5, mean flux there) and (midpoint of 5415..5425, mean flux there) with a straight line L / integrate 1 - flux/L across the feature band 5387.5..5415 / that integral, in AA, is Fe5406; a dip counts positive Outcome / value 1.1 AA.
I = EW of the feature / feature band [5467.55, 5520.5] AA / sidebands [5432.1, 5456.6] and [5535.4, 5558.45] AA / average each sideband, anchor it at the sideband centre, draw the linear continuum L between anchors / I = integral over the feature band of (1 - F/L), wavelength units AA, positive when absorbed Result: 2.4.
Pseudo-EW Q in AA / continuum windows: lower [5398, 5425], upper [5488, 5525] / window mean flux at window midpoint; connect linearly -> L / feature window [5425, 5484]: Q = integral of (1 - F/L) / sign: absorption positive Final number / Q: -3.6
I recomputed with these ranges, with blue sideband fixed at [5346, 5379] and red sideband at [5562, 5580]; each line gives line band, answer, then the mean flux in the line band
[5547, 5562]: -0.6 AA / 1.89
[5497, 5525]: 0.3 AA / 1.8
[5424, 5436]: -0.6 AA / 1.92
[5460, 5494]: 0.3 AA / 1.8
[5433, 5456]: -1.6 AA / 1.95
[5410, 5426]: 0.5 AA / 1.77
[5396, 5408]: 1.1 AA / 1.66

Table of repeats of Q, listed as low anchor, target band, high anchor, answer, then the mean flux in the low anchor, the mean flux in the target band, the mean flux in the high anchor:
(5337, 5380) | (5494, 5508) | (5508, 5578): -0.54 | 1.81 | 1.87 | 1.79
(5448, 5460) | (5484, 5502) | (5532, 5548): -0.08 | 1.91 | 1.86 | 1.78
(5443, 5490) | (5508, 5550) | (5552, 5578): 2.04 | 1.84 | 1.76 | 1.85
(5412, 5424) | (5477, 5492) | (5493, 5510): 0.32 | 1.77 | 1.81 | 1.87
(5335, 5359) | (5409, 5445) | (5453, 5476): 0.01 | 1.85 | 1.84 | 1.84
